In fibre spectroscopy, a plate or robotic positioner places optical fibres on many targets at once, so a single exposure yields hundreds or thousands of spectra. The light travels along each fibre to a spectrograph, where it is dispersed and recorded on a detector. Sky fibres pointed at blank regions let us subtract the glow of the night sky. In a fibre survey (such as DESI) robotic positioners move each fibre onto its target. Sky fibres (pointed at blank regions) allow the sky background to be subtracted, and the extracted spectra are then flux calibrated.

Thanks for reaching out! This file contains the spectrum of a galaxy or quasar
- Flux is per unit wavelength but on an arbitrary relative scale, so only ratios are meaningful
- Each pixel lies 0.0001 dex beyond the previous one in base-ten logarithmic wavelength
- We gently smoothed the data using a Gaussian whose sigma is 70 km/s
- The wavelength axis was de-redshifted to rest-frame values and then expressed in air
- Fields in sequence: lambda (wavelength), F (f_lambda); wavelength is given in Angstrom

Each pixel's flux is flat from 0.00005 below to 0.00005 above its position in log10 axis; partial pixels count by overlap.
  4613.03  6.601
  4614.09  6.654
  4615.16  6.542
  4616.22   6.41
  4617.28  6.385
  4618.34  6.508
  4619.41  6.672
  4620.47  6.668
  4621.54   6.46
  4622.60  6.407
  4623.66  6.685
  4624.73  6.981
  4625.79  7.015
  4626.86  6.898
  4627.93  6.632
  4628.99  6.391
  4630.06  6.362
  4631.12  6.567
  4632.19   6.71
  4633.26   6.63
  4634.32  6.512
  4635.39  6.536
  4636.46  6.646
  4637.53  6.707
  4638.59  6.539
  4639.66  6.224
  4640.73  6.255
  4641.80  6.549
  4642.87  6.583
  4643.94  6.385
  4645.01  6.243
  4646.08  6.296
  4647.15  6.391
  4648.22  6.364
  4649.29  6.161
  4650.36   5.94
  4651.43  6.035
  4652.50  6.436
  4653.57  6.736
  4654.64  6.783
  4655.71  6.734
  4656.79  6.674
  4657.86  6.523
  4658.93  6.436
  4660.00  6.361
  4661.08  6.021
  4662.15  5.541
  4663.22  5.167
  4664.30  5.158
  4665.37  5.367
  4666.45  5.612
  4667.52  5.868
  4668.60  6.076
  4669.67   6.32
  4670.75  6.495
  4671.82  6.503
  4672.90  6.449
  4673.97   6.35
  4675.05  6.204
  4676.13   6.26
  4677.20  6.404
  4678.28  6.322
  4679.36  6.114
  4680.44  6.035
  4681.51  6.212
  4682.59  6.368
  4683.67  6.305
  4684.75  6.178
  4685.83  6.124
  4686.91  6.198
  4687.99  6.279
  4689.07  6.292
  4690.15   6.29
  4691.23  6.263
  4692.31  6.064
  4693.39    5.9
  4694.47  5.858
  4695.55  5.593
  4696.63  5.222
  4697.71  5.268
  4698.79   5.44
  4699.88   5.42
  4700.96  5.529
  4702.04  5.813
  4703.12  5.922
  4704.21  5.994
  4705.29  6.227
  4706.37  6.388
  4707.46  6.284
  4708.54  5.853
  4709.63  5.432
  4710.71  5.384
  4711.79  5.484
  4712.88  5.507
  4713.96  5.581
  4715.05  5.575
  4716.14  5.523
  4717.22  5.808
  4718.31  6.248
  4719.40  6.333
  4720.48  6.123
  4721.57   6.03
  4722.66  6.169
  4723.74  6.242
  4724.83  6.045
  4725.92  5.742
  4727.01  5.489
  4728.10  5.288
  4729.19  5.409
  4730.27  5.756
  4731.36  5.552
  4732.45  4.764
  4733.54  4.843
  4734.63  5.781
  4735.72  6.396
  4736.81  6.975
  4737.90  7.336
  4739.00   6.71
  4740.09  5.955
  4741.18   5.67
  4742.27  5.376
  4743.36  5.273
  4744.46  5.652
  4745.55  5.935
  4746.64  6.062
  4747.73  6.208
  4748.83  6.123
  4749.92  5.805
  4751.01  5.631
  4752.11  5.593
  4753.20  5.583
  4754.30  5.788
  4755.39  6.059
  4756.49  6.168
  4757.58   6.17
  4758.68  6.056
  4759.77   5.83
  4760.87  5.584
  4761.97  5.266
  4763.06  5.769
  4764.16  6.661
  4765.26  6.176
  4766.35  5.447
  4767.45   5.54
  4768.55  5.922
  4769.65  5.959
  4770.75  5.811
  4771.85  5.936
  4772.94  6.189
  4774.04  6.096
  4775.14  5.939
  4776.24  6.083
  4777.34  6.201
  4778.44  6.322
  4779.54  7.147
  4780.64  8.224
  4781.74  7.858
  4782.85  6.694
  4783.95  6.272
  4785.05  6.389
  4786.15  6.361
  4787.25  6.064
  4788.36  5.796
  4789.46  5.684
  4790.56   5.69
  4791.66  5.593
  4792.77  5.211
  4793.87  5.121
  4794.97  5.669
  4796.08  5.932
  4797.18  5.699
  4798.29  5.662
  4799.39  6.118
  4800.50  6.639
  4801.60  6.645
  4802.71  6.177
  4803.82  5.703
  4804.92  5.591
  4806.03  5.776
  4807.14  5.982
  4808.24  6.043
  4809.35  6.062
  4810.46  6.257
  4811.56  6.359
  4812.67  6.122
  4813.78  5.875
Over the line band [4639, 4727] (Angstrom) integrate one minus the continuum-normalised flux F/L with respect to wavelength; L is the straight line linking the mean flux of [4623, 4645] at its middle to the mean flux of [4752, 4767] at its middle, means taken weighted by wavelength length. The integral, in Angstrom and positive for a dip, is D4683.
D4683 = 3.5 Angstrom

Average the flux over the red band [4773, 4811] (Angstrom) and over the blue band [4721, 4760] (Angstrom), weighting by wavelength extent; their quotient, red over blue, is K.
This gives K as 1.04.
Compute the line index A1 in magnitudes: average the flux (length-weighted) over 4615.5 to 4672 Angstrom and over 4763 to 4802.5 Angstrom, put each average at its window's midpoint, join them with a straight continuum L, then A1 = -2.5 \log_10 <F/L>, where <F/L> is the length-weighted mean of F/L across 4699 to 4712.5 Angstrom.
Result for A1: 0.08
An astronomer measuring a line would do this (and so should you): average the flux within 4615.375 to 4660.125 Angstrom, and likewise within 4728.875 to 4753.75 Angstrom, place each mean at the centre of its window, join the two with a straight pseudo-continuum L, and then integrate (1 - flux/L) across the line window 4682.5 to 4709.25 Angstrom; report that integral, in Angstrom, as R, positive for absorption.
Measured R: 0.8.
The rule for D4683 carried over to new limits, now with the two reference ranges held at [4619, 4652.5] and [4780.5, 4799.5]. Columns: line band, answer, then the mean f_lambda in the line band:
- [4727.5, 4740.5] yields 0.7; 5.89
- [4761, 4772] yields 0.5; 5.83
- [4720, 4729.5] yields 0.6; 5.84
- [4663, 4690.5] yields 1.1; 6.12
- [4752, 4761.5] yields 0.4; 5.88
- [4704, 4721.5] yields 1.2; 5.86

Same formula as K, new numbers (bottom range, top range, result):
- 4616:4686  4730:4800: 0.94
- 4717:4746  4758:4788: 1.06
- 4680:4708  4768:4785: 1.08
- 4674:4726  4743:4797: 1.01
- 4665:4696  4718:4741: 0.97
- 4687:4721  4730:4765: 1.01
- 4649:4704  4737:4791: 1.00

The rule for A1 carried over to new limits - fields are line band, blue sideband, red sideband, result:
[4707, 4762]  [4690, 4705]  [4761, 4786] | 0.029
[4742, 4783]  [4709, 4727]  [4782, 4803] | -0.024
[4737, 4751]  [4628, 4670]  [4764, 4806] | 0.024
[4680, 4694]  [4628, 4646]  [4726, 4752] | -0.006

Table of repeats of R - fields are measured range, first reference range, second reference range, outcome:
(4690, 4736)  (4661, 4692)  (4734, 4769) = 2.1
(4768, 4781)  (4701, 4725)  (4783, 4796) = -1.0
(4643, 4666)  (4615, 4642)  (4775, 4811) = 1.1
